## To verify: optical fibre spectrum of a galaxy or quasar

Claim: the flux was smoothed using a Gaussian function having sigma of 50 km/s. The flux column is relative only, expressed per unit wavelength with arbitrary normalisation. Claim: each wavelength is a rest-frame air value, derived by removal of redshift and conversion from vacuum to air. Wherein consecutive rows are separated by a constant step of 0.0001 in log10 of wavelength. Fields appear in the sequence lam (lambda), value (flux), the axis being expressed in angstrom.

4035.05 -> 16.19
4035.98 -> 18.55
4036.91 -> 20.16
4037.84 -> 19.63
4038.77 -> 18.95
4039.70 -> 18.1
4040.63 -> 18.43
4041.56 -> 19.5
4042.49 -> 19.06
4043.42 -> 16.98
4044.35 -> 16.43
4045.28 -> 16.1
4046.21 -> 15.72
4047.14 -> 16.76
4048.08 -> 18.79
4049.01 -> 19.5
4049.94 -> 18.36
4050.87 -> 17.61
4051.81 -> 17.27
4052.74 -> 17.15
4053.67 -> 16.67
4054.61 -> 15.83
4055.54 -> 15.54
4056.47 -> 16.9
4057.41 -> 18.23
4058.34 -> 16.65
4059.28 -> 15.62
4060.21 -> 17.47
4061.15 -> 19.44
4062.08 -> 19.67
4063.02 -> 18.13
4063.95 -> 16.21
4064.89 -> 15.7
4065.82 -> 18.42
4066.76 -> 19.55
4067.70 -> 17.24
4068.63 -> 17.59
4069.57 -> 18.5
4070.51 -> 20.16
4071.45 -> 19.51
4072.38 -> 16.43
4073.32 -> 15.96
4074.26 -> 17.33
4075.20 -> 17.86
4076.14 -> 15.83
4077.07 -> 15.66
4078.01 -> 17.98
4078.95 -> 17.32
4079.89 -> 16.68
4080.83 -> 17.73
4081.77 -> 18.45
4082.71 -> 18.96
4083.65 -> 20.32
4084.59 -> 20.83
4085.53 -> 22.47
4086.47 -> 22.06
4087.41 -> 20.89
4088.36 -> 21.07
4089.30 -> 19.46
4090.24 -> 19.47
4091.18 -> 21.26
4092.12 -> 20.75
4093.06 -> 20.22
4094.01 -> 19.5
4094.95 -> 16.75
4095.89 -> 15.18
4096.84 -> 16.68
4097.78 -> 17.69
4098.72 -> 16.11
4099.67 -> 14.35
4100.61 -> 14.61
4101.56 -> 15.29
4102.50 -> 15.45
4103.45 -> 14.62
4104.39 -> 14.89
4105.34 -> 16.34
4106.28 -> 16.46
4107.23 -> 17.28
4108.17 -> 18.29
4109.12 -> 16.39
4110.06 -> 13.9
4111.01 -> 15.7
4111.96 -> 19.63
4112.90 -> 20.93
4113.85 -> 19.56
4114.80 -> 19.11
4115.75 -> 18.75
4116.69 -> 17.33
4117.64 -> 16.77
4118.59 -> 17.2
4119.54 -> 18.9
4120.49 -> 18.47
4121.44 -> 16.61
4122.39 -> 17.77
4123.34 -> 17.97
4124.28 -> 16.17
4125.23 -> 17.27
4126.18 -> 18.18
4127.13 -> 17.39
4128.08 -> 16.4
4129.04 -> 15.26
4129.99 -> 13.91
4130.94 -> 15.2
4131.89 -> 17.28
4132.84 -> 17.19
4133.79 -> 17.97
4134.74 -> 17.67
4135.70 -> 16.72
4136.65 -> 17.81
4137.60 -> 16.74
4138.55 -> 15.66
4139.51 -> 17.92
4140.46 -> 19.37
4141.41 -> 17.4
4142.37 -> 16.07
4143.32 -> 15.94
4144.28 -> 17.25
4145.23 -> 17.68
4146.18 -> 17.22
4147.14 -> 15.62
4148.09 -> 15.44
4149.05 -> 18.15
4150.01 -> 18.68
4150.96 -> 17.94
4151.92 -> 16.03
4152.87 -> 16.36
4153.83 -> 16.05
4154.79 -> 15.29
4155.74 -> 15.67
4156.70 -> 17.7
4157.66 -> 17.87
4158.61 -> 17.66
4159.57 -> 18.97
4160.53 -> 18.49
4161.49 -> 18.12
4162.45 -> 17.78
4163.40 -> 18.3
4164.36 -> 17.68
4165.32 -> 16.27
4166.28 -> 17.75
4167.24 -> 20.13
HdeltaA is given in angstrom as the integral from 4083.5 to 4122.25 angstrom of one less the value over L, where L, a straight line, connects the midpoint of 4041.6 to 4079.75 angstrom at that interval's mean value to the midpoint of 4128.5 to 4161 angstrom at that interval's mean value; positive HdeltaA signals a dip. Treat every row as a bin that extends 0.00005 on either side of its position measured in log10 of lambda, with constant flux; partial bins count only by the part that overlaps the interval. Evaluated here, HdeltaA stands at -1.7 angstrom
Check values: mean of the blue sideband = 17.4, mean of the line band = 18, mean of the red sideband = 16.9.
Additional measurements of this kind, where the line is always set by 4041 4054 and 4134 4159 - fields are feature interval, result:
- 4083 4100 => -1.8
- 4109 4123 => -0.5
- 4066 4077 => -0.2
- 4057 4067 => -0.1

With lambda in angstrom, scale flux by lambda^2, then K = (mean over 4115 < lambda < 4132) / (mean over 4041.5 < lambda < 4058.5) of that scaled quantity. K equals 1.02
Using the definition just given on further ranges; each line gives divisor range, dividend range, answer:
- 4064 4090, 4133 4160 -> 0.96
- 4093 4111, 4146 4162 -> 1.08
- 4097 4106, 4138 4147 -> 1.12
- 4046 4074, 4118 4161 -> 1.01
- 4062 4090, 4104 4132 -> 0.95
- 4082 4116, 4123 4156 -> 0.95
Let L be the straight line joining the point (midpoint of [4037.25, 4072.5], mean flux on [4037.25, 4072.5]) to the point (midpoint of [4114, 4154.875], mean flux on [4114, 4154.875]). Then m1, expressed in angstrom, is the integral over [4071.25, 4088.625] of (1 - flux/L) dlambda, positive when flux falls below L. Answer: -1.0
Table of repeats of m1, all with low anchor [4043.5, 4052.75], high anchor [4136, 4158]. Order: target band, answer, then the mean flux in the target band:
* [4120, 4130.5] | 0.1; 16.8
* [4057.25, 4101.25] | -2.4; 18.2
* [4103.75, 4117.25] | -0.3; 17.4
